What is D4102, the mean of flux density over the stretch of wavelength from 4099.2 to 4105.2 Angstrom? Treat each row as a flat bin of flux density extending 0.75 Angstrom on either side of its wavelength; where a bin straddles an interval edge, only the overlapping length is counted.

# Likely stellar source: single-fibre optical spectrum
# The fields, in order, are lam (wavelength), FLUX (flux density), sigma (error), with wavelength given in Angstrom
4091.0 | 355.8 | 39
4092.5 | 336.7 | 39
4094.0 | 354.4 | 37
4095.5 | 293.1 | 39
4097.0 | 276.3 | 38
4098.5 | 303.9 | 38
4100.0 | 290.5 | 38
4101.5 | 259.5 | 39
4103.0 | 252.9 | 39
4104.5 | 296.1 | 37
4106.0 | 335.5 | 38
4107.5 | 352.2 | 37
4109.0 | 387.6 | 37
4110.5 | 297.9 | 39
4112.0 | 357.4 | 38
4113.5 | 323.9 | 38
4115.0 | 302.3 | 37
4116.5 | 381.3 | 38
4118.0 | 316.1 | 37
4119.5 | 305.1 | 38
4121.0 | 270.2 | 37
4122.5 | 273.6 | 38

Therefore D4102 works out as 275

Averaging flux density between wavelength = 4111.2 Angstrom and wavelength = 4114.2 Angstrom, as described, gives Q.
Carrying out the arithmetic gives 340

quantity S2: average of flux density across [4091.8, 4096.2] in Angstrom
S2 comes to 328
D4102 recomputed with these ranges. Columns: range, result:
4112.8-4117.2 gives 335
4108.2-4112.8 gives 347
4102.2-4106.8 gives 295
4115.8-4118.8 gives 347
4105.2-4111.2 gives 343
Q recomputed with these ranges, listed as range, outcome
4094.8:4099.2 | 291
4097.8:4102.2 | 285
